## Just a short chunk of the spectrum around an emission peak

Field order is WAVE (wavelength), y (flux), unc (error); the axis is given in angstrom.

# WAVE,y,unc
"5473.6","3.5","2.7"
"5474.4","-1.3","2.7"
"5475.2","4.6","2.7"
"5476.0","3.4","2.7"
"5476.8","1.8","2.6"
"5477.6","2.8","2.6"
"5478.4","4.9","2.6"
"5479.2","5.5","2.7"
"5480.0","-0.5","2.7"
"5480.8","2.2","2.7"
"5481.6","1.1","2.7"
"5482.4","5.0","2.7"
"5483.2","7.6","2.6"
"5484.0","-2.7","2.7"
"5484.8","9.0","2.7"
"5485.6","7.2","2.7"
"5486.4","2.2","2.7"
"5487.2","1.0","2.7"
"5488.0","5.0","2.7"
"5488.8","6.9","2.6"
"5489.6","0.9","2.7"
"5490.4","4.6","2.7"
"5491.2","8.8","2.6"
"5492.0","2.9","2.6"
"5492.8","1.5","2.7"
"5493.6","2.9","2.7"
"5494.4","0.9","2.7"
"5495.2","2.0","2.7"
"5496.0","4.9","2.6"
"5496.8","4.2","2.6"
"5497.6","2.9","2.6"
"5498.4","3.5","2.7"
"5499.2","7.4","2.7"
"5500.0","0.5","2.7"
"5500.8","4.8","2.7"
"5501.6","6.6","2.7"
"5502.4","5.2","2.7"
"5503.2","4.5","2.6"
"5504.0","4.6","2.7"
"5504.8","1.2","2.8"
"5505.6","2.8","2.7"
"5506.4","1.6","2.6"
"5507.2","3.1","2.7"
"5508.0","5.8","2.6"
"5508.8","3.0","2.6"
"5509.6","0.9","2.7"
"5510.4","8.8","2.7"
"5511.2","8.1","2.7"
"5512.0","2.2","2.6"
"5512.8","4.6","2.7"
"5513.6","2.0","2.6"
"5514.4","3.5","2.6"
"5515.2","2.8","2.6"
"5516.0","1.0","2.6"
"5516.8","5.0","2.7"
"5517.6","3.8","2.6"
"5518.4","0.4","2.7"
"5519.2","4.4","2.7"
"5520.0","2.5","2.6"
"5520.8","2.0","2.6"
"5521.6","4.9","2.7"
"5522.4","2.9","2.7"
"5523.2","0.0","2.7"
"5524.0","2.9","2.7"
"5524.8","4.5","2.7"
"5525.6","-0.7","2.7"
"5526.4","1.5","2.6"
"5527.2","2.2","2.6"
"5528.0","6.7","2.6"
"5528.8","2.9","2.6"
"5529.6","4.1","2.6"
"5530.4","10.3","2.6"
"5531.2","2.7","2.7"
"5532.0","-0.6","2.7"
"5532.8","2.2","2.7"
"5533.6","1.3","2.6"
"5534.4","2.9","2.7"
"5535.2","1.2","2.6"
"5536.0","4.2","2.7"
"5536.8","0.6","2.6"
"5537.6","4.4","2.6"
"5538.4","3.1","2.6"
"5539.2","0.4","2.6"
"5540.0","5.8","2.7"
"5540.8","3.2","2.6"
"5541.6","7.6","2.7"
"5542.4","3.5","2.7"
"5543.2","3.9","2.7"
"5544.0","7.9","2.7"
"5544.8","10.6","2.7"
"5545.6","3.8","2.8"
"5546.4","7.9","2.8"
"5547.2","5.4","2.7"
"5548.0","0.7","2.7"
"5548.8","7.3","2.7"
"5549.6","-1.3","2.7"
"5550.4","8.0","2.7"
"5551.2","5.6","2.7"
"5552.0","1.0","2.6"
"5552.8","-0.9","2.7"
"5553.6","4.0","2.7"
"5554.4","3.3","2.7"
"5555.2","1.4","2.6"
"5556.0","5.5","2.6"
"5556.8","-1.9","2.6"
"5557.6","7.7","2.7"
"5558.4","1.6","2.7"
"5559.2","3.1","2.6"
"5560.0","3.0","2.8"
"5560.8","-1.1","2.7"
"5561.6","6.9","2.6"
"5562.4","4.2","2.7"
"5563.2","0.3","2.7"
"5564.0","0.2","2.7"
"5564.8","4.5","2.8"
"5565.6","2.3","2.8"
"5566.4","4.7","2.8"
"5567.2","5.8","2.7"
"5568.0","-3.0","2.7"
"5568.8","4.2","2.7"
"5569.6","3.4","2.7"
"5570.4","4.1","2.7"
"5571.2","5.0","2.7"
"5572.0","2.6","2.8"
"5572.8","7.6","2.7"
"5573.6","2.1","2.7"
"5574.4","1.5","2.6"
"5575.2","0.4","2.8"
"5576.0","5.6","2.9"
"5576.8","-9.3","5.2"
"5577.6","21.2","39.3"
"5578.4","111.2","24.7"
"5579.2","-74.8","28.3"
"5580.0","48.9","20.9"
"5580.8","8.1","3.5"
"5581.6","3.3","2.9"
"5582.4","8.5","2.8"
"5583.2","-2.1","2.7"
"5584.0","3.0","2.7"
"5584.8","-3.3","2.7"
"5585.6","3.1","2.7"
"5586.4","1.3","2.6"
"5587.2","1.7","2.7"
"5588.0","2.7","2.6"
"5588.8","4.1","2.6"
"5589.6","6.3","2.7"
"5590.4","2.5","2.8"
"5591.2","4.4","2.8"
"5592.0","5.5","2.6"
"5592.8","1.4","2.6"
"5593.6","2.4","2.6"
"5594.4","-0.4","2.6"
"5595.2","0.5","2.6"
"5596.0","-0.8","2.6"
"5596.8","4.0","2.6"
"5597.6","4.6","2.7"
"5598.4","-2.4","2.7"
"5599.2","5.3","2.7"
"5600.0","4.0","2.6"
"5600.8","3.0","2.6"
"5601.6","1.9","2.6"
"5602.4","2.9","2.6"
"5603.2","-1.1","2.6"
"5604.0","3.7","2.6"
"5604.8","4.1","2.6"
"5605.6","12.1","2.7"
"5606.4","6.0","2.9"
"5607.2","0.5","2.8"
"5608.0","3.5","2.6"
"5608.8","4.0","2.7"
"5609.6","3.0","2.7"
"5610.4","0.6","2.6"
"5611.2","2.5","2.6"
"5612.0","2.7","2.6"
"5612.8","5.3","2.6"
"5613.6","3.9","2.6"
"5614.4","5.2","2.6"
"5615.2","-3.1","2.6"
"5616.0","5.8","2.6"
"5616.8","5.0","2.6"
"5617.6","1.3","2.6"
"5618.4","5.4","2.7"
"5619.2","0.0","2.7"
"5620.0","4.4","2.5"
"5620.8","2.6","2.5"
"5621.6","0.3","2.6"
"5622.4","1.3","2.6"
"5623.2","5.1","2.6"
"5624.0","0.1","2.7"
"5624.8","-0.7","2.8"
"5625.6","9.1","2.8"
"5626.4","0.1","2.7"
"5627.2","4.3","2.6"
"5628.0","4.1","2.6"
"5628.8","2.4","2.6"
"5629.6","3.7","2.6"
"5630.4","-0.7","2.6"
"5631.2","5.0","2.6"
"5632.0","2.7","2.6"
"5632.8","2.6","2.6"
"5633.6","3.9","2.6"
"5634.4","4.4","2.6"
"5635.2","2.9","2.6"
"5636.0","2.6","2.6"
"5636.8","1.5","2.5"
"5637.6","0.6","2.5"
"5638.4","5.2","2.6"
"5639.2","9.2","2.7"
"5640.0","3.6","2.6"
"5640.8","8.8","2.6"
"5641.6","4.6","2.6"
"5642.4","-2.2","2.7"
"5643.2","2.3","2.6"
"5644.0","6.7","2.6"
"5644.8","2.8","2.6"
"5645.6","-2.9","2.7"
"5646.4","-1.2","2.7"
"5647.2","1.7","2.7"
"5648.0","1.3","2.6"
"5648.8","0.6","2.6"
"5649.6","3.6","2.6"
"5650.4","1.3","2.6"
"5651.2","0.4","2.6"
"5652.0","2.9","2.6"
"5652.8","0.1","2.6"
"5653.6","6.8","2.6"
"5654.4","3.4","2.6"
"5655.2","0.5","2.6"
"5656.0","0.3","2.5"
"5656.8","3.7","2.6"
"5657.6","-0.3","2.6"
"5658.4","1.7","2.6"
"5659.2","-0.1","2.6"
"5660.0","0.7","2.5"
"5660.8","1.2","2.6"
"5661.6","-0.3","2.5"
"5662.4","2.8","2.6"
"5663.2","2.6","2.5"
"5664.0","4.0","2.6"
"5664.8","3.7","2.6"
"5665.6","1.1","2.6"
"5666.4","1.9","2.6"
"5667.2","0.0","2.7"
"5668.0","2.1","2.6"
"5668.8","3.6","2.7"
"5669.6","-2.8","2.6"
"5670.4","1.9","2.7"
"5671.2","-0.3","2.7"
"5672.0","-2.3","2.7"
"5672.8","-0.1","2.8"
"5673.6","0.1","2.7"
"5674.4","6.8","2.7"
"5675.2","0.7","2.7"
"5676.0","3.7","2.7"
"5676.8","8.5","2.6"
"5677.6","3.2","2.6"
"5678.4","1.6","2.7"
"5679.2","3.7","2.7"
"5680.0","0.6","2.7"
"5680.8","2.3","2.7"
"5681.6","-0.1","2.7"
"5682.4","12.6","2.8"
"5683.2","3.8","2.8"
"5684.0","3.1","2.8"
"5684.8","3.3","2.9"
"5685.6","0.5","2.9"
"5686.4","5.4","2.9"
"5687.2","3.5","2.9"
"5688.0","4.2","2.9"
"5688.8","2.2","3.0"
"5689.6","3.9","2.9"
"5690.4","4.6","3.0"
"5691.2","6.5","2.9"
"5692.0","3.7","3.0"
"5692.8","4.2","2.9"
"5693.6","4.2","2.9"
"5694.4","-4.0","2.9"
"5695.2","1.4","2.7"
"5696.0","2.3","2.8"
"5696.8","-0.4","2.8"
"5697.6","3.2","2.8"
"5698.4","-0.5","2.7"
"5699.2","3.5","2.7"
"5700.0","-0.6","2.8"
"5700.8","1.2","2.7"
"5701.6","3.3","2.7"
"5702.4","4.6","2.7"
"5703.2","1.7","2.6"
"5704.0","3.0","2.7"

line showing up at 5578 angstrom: [O II] 3727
